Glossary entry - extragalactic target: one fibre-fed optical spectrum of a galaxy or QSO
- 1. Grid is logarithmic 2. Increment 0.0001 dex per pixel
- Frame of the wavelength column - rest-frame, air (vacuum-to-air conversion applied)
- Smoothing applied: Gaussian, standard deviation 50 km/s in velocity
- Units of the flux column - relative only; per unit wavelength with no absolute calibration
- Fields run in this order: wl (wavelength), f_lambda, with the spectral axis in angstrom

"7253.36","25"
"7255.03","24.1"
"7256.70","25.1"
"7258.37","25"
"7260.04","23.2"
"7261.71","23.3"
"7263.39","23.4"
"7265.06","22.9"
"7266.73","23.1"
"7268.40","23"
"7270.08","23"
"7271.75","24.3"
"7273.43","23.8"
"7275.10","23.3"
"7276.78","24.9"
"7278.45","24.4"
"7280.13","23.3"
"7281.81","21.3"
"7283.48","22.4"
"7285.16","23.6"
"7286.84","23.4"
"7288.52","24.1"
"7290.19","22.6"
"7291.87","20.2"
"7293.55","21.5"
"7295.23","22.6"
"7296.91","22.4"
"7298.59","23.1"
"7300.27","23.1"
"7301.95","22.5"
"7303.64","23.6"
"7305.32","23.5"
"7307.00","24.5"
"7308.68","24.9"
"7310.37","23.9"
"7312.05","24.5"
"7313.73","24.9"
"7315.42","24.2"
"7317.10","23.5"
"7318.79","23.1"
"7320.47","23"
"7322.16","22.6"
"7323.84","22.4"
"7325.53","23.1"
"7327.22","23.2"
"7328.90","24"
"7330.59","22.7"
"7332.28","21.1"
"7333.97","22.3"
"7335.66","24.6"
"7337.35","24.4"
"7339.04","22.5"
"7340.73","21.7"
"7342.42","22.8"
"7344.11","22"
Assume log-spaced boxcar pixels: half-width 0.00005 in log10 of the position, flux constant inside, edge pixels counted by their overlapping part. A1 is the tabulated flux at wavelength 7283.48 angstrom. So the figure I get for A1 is 22.4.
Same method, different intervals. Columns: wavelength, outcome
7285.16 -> 23.6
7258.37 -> 25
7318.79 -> 23.1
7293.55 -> 21.5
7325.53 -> 23.1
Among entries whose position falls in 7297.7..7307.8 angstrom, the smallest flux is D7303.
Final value 22.5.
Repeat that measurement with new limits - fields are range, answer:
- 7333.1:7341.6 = 21.7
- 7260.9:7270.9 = 22.9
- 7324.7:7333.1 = 21.1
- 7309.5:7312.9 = 23.9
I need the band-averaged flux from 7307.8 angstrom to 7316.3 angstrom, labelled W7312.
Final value 24.5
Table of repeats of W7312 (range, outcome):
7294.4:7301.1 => 22.8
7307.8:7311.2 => 24.4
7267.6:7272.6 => 23.4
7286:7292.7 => 22.6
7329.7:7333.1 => 21.9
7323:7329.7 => 23.2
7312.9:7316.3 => 24.5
